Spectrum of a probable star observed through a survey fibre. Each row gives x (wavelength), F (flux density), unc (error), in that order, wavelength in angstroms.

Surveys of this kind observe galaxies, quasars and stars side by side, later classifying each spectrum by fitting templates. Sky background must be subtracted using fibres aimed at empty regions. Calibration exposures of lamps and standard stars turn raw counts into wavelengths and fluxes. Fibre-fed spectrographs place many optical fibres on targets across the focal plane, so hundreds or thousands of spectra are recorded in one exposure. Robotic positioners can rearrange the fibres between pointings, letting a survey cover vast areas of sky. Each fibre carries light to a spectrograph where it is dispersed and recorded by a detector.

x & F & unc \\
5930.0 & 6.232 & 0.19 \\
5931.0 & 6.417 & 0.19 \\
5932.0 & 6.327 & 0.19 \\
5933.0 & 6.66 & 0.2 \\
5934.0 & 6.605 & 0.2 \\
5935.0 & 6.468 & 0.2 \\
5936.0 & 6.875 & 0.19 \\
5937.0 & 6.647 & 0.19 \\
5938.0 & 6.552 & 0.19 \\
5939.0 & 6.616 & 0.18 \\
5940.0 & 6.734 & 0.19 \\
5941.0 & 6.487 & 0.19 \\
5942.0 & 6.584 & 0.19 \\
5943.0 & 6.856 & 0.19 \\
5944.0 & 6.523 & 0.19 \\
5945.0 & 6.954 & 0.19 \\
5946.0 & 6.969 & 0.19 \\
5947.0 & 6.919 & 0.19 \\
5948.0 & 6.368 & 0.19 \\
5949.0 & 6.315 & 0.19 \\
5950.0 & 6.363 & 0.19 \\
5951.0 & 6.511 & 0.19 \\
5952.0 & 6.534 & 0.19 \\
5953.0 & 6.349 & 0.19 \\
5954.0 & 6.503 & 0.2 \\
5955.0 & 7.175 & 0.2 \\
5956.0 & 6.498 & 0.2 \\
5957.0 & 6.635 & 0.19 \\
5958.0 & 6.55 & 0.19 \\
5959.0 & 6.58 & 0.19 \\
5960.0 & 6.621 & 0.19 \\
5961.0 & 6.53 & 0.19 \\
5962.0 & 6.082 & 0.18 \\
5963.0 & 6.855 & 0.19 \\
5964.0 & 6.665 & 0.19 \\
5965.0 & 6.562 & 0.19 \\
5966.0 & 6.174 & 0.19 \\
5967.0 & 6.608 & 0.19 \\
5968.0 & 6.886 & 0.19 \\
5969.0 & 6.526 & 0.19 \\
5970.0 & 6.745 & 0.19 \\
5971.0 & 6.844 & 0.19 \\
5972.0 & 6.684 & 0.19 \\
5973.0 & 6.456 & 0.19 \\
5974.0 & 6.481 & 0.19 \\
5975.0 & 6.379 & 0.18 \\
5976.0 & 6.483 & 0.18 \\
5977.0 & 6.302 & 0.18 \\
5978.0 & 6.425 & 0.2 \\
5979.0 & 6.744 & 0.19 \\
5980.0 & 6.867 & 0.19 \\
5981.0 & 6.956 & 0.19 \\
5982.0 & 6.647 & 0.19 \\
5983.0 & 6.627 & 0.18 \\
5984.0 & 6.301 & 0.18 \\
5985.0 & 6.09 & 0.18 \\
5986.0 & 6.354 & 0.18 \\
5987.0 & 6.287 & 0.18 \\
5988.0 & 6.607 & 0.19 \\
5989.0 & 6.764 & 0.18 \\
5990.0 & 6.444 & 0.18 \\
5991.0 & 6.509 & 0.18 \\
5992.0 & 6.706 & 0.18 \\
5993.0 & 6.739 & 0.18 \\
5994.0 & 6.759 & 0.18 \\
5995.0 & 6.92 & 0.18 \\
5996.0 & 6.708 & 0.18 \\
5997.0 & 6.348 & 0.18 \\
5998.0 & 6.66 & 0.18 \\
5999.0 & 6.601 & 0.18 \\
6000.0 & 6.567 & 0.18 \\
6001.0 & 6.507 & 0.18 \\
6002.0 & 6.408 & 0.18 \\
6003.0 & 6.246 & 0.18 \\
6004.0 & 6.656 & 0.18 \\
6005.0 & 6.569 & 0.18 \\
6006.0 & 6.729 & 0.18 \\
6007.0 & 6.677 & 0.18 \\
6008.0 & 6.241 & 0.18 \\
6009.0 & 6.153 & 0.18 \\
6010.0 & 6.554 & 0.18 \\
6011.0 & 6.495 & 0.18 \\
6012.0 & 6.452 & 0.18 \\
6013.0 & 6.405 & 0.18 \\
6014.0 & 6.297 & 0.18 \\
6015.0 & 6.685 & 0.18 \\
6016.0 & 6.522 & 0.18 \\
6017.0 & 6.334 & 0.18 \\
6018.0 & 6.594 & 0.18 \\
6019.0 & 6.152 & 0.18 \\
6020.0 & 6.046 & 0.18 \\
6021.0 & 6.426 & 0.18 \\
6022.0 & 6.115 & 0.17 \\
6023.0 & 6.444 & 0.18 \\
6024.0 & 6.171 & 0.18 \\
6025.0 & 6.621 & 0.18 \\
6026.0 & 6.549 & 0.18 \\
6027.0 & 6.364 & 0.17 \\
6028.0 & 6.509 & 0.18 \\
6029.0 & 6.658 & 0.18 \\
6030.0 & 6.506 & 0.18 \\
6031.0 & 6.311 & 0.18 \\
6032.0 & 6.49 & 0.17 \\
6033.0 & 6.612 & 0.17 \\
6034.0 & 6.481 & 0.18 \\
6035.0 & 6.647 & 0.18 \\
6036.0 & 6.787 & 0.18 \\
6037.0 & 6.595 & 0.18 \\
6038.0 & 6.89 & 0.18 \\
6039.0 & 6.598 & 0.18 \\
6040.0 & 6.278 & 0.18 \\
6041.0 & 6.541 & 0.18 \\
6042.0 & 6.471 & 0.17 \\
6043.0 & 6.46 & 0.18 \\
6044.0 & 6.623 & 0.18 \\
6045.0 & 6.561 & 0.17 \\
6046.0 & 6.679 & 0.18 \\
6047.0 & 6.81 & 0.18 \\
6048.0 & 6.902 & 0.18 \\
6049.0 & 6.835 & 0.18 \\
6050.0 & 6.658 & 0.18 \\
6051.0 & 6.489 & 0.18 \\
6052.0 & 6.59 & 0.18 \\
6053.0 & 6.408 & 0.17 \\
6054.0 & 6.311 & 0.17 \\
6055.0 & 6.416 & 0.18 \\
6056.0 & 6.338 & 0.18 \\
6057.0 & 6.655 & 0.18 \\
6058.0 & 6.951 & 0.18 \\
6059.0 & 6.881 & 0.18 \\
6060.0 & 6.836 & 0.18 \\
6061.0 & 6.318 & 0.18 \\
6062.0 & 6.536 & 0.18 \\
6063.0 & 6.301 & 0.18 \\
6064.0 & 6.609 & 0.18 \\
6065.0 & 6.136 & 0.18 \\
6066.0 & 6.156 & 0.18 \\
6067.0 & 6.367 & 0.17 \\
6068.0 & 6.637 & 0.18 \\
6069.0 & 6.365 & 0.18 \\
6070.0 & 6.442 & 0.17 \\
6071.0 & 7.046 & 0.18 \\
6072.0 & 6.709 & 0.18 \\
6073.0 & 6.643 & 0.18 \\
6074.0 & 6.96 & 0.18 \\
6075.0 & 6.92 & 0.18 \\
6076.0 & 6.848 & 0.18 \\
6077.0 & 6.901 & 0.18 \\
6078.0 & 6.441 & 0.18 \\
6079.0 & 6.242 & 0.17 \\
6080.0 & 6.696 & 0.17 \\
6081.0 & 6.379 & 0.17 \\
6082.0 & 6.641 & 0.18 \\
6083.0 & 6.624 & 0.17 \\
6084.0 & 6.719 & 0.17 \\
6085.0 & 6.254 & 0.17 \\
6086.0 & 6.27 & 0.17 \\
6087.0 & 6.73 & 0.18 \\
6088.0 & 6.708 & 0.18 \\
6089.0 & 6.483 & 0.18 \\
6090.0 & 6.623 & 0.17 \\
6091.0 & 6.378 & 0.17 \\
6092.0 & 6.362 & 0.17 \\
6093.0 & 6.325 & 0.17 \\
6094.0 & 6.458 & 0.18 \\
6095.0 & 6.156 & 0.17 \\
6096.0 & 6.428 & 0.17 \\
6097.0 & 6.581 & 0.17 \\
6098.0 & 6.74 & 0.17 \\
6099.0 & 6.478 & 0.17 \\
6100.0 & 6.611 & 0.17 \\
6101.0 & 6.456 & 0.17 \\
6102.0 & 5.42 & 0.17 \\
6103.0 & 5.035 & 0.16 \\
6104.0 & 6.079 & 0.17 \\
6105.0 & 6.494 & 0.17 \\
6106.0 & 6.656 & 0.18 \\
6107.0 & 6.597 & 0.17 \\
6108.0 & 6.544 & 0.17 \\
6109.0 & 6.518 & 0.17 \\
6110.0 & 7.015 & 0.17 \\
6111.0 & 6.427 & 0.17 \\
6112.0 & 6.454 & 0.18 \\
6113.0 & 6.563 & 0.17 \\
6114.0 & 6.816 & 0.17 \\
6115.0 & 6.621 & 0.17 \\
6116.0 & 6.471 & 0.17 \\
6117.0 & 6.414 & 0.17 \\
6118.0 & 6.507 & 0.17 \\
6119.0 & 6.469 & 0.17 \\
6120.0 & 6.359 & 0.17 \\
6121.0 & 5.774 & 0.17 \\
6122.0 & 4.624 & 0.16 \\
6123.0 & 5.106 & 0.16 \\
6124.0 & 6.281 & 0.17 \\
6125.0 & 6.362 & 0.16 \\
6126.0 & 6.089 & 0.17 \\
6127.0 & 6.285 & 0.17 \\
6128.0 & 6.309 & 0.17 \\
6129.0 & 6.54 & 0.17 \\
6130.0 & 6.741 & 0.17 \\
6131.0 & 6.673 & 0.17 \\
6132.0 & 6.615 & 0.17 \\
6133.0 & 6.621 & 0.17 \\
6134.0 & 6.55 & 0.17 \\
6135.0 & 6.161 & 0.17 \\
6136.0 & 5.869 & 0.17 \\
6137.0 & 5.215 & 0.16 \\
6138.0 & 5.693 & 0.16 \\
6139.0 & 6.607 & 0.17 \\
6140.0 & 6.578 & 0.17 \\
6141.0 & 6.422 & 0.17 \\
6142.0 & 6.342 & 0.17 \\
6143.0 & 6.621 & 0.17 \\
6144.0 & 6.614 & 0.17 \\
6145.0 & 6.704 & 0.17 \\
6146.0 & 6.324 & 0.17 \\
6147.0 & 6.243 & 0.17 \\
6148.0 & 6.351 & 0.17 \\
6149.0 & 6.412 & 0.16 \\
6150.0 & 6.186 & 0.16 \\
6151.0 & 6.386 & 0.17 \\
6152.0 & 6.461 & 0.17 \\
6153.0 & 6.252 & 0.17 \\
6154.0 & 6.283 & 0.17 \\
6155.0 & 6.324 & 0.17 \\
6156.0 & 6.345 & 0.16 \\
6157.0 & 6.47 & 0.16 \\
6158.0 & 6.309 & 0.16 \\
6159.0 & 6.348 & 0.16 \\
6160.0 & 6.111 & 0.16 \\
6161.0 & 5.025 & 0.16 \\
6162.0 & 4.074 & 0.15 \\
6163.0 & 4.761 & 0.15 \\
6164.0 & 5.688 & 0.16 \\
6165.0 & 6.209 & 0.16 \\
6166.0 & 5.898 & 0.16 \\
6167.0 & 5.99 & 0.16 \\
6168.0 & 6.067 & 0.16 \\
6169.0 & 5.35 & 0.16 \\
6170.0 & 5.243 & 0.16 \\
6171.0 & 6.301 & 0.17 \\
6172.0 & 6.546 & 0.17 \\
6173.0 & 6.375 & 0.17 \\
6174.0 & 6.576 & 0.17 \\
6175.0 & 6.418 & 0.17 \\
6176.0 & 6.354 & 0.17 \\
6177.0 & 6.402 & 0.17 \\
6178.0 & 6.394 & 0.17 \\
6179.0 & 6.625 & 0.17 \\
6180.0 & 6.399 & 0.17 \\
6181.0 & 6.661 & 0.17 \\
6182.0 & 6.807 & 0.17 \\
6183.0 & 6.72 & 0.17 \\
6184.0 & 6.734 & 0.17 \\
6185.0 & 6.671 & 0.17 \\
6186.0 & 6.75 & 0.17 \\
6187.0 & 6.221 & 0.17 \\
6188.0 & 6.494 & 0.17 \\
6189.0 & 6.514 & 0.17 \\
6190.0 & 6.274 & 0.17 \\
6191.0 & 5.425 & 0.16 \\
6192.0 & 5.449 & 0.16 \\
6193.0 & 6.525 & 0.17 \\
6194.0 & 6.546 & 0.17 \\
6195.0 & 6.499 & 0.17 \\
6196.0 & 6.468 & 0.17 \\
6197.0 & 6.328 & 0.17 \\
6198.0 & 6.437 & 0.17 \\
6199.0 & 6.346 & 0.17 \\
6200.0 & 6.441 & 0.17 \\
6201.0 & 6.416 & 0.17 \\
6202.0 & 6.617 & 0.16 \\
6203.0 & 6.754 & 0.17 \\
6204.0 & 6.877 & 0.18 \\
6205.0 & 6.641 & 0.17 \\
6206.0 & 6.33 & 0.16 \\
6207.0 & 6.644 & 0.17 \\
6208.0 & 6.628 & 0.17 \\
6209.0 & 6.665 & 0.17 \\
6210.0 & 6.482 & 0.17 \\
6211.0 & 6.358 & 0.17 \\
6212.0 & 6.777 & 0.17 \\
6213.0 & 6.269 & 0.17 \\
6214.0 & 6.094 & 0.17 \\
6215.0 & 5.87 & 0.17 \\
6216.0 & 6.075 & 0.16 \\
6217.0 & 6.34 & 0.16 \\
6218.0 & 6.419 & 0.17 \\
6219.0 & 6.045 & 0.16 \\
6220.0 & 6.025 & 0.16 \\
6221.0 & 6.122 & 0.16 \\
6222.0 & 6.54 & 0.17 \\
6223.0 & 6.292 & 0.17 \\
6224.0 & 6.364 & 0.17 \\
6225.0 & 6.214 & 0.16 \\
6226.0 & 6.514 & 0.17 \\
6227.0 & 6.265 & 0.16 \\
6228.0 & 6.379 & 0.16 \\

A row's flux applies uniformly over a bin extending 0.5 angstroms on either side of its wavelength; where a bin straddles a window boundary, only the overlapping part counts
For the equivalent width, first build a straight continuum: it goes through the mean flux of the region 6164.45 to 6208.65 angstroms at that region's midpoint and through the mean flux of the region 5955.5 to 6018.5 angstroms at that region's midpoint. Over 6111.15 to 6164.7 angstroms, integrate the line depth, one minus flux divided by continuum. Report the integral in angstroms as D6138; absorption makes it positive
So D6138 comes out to 1.8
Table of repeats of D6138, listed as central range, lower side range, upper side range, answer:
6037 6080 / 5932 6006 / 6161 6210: -0.9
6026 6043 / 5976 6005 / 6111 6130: -0.2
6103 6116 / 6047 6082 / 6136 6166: -0.3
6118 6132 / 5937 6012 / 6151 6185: 0.2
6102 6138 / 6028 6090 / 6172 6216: 1.4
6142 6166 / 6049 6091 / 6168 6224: 1.2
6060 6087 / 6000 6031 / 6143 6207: -0.7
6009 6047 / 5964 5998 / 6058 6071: 0.3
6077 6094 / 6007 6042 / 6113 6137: -0.4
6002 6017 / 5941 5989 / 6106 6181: 0.0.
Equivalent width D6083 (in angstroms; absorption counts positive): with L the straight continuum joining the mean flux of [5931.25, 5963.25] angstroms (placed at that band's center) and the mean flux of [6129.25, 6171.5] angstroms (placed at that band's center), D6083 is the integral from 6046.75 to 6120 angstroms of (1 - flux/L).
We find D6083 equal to -2.69 angstroms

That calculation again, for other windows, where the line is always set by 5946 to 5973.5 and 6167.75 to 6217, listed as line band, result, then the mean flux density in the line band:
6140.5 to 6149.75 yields 0.0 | 6.44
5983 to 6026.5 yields 0.5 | 6.48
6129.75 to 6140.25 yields 0.2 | 6.29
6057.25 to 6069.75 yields 0.0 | 6.51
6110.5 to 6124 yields 0.5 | 6.2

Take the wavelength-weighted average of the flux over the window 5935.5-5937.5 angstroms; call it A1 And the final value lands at 6.76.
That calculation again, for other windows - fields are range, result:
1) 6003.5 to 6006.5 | 6.65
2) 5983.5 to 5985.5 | 6.2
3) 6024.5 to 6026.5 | 6.59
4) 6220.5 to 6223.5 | 6.32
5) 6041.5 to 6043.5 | 6.47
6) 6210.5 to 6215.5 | 6.27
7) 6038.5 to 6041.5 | 6.47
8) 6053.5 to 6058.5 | 6.53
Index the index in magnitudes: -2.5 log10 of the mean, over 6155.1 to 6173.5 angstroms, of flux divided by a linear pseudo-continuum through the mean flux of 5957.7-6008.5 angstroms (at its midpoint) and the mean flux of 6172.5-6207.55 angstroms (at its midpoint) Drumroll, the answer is 0.11 mag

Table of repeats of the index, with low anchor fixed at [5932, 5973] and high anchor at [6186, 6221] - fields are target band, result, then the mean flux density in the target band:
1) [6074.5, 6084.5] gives -0.03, 6.64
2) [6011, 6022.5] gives 0.03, 6.37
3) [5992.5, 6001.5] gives -0.01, 6.65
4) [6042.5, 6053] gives -0.02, 6.65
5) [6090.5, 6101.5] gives 0.00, 6.45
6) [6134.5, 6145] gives 0.03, 6.24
